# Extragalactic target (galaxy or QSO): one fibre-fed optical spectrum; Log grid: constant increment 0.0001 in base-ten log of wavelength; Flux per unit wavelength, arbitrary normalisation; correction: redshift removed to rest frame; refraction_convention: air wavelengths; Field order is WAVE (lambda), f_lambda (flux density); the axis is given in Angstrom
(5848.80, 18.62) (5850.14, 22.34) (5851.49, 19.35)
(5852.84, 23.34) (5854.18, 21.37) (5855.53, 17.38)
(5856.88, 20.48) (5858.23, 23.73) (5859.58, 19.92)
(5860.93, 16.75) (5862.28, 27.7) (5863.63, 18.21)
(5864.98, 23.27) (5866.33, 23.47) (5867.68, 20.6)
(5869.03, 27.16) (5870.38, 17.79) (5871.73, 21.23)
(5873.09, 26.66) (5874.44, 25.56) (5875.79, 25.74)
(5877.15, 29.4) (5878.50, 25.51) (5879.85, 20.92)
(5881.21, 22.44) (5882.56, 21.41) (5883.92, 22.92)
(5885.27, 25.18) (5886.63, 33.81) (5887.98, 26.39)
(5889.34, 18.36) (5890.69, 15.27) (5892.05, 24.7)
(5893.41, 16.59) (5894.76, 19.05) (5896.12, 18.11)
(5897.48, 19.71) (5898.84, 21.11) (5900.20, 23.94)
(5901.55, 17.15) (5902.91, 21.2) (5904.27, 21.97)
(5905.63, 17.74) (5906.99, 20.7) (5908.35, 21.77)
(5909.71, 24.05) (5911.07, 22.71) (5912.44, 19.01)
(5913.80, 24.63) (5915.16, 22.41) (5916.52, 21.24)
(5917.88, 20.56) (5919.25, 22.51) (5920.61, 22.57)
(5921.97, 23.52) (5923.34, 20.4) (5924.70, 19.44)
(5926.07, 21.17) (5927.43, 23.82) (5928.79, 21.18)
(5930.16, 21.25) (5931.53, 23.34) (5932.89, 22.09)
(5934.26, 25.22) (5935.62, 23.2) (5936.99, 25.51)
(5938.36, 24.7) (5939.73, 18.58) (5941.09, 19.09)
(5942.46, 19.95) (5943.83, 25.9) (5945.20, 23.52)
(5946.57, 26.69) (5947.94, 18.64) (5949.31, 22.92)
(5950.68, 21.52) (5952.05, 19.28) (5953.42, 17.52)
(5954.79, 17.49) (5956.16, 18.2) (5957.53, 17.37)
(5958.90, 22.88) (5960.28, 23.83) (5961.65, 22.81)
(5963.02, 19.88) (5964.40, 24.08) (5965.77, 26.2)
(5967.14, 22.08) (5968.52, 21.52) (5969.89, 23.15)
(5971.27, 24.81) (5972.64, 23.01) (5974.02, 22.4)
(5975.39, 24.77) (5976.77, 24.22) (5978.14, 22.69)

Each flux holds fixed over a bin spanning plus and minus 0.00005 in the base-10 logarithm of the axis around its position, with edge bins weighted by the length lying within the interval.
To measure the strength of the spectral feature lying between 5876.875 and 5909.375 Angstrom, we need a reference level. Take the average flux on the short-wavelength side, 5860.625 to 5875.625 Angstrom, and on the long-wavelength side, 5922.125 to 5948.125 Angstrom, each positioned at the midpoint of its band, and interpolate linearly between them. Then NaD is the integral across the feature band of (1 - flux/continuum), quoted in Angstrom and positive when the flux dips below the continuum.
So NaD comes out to 1.2 Angstrom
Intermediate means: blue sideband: 22.8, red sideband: 22.4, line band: 21.8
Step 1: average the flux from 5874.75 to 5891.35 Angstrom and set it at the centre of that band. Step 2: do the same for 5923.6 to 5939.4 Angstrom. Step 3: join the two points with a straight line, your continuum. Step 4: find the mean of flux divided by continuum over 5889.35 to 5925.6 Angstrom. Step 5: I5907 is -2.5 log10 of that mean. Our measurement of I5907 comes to 0.12 mag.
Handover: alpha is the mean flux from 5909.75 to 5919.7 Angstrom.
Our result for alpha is 22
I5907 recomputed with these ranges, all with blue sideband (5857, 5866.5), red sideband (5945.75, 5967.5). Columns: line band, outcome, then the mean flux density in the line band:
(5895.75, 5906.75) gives 0.07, 20.2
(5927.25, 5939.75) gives -0.08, 23.1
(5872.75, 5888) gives -0.18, 25.4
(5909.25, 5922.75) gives -0.04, 22.3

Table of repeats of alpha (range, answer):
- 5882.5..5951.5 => 21.9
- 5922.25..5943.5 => 22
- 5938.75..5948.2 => 22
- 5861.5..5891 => 23.7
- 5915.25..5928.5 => 21.7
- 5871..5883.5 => 24.2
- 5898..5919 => 21.4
